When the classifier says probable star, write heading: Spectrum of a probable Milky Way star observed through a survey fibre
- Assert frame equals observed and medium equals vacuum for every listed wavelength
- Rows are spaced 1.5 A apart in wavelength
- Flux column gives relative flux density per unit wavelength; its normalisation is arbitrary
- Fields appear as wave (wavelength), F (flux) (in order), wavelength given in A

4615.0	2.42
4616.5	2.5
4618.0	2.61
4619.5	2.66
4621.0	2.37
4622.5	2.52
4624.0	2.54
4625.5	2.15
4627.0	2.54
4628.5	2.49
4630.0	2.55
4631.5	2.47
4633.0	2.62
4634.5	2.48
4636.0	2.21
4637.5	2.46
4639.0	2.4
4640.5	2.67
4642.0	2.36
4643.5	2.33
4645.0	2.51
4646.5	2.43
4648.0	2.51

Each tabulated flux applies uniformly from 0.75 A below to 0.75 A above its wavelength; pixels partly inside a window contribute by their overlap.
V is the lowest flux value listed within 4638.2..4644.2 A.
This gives 2.33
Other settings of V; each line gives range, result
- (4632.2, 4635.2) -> 2.48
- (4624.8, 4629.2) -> 2.15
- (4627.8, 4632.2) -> 2.47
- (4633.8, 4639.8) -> 2.21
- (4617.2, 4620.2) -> 2.61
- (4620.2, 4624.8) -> 2.37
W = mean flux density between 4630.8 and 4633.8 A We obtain 2.55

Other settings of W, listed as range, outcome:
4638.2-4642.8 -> 2.47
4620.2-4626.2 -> 2.4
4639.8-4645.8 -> 2.47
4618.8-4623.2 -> 2.51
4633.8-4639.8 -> 2.39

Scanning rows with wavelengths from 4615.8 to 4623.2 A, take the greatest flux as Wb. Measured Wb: 2.66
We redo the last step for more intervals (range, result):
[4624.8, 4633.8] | 2.62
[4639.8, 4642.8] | 2.67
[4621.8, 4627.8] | 2.54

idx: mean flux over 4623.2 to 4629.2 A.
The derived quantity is 2.43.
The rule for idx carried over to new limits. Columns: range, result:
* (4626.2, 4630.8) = 2.52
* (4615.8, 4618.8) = 2.56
